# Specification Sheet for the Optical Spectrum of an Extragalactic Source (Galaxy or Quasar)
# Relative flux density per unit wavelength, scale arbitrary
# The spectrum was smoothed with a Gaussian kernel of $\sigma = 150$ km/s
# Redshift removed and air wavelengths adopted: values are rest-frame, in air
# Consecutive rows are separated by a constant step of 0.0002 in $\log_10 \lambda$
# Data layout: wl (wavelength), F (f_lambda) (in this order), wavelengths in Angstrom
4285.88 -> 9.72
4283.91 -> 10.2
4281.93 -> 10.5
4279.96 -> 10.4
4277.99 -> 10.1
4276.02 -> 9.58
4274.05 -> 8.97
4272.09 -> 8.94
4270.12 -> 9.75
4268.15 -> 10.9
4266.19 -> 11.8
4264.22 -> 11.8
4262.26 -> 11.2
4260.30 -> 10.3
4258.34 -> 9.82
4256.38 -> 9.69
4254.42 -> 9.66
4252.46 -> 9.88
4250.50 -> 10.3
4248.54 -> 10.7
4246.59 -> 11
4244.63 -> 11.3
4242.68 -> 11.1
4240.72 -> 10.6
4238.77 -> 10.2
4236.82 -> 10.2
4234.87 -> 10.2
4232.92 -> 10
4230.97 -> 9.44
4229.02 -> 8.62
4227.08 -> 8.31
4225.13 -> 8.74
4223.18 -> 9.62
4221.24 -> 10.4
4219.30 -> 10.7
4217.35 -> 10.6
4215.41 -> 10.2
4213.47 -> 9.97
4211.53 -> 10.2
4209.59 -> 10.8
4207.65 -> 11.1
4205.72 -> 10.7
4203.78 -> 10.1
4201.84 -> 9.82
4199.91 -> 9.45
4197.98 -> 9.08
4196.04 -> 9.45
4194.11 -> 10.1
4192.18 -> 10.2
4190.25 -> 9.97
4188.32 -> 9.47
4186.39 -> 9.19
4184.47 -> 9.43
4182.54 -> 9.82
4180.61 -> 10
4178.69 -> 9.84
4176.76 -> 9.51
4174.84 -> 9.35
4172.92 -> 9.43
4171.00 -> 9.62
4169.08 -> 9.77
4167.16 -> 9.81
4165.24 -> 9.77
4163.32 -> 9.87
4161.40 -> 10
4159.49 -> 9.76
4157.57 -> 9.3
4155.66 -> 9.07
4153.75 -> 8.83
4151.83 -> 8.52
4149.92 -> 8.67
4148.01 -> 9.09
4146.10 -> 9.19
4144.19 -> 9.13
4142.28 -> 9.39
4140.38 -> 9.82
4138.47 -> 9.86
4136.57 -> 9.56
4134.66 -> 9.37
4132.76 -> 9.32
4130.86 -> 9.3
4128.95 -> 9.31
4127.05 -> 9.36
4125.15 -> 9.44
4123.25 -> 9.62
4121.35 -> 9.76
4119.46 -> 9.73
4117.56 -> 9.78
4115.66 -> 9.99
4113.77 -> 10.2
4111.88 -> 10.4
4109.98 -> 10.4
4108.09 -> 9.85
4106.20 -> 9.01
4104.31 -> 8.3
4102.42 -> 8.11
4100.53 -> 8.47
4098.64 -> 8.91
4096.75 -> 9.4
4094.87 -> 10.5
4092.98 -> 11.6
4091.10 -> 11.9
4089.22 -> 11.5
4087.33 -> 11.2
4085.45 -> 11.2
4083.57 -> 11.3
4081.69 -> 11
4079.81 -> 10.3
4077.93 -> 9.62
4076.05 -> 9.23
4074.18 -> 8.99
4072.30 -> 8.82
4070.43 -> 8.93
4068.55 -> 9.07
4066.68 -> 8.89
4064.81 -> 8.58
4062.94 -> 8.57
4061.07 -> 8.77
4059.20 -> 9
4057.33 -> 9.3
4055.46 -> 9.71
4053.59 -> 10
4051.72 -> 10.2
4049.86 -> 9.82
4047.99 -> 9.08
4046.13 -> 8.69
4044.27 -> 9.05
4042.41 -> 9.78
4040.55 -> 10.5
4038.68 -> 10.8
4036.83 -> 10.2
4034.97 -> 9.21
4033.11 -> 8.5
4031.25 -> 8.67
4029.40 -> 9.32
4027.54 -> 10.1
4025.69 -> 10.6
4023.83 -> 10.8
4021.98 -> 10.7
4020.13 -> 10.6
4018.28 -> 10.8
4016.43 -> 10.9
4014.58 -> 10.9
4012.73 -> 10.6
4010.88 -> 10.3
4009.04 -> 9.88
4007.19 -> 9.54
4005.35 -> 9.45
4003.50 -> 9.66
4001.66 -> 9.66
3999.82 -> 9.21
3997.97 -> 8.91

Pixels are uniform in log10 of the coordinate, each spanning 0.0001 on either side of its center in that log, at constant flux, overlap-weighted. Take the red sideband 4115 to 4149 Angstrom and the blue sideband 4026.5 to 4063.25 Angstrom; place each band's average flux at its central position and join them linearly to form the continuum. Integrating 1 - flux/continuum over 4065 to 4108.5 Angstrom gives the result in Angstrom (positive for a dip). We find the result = -1.5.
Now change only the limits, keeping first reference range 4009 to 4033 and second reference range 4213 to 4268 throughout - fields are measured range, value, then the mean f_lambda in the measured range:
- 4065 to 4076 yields 1.4 Angstrom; 8.94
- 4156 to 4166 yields 0.5 Angstrom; 9.7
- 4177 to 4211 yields 1.1 Angstrom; 9.91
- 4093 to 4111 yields 1.6 Angstrom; 9.34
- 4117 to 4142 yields 1.7 Angstrom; 9.55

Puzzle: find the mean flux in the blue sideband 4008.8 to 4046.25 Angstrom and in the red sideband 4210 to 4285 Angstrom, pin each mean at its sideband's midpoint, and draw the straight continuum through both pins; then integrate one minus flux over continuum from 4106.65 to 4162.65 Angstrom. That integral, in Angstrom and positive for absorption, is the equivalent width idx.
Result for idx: 3.33 Angstrom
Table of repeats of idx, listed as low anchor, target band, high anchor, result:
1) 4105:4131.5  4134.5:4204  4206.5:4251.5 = 2.85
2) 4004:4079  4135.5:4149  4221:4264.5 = 0.62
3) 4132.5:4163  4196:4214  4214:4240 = -0.81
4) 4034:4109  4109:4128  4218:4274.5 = -0.11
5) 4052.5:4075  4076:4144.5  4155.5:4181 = -4.13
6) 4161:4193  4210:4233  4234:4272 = 0.95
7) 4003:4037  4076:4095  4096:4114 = -3.02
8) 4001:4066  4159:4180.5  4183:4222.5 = 0.60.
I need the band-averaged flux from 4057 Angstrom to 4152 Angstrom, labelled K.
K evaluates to 9.61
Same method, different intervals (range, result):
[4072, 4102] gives 10.2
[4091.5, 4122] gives 9.69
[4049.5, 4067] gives 9.28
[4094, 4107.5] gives 8.97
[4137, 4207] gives 9.58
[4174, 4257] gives 9.98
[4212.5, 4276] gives 10.1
